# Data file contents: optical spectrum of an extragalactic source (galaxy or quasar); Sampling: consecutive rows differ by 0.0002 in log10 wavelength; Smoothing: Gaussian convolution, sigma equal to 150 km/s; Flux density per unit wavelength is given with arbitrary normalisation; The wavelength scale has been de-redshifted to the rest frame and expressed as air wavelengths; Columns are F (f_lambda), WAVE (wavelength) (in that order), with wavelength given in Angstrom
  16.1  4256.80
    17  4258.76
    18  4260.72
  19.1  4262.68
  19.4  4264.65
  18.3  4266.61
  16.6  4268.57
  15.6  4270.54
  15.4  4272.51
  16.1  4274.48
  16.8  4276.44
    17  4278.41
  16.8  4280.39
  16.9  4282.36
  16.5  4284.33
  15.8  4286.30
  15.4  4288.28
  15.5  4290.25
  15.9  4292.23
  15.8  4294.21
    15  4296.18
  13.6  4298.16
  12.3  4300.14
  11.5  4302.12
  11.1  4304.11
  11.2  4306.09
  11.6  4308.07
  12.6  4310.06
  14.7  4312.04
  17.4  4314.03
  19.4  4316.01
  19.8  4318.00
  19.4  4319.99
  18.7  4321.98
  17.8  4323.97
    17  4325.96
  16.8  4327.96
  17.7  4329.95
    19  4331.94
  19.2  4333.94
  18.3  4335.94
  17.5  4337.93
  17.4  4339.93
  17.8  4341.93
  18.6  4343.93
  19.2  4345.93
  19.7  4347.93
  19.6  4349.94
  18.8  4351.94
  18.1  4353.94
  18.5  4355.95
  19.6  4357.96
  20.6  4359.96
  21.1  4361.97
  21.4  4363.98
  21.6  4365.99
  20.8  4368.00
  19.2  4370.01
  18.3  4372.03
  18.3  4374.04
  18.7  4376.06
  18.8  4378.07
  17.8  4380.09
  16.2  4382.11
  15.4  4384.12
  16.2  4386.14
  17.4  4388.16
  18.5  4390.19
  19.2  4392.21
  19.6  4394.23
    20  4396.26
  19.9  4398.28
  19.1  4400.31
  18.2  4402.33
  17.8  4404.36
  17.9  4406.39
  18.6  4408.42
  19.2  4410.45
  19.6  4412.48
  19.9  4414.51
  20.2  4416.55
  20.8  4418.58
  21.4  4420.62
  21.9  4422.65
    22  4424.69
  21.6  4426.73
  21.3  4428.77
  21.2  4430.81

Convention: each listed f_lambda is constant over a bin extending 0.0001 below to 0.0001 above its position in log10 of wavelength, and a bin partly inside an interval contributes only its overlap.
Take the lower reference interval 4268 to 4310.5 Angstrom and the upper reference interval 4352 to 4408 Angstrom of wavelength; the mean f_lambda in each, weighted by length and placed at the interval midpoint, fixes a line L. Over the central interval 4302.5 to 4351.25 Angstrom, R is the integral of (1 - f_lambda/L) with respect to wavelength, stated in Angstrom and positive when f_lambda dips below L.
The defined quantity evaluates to -1.74 Angstrom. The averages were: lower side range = 14.8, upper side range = 18.8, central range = 17.1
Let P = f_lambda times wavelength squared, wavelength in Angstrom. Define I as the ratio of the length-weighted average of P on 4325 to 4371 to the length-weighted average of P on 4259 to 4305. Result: 1.24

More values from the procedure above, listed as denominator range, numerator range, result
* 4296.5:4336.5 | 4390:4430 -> 1.30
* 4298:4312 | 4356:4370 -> 1.75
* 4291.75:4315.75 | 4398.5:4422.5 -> 1.49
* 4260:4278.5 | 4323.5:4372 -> 1.14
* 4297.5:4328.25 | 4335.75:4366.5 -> 1.28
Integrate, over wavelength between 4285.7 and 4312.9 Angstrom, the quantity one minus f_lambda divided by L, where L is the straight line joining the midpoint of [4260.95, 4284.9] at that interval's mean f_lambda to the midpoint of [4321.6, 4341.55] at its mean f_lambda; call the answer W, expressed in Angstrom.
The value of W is 5.9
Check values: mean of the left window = 17.1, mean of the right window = 17.9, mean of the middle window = 13.7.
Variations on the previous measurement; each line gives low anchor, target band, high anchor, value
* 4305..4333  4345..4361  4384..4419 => -1.6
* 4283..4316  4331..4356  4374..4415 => -3.7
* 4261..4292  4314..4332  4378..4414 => -1.0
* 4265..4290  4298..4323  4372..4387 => 2.8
